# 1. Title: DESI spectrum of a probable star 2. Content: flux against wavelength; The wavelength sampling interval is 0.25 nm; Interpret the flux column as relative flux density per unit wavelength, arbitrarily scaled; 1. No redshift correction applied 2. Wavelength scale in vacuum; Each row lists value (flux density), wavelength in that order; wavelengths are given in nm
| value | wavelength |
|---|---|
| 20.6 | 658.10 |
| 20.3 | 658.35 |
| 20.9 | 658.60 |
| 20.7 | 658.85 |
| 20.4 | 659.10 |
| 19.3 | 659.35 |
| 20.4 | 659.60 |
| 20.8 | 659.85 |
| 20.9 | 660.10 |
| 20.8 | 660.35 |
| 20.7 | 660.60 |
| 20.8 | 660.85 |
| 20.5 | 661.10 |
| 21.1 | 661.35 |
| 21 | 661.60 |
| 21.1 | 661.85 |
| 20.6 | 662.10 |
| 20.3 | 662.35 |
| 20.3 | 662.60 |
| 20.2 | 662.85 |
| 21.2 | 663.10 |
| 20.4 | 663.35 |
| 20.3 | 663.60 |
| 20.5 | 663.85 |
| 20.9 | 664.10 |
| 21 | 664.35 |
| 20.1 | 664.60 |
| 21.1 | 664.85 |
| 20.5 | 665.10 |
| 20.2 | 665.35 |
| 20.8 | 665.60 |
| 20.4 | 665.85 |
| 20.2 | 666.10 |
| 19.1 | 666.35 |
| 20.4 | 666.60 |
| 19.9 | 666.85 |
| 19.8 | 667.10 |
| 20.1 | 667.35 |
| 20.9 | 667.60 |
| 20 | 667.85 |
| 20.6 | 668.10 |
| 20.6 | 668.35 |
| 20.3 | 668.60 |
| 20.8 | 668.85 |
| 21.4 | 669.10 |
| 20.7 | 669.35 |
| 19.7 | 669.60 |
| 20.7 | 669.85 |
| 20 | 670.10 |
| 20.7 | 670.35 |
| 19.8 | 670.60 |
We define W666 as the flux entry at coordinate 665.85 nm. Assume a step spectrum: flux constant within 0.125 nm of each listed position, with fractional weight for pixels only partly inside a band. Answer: 20.4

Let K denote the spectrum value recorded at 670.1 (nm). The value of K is 20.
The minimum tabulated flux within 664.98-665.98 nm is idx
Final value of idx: 20.2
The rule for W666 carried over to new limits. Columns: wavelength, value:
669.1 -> 21.4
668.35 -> 20.6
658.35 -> 20.3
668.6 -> 20.3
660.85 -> 20.8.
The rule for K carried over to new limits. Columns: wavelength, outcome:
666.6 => 20.4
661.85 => 21.1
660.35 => 20.8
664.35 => 21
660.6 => 20.7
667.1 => 19.8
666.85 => 19.9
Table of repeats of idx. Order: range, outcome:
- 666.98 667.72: 19.8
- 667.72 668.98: 20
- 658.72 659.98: 19.3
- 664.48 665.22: 20.1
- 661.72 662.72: 20.3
